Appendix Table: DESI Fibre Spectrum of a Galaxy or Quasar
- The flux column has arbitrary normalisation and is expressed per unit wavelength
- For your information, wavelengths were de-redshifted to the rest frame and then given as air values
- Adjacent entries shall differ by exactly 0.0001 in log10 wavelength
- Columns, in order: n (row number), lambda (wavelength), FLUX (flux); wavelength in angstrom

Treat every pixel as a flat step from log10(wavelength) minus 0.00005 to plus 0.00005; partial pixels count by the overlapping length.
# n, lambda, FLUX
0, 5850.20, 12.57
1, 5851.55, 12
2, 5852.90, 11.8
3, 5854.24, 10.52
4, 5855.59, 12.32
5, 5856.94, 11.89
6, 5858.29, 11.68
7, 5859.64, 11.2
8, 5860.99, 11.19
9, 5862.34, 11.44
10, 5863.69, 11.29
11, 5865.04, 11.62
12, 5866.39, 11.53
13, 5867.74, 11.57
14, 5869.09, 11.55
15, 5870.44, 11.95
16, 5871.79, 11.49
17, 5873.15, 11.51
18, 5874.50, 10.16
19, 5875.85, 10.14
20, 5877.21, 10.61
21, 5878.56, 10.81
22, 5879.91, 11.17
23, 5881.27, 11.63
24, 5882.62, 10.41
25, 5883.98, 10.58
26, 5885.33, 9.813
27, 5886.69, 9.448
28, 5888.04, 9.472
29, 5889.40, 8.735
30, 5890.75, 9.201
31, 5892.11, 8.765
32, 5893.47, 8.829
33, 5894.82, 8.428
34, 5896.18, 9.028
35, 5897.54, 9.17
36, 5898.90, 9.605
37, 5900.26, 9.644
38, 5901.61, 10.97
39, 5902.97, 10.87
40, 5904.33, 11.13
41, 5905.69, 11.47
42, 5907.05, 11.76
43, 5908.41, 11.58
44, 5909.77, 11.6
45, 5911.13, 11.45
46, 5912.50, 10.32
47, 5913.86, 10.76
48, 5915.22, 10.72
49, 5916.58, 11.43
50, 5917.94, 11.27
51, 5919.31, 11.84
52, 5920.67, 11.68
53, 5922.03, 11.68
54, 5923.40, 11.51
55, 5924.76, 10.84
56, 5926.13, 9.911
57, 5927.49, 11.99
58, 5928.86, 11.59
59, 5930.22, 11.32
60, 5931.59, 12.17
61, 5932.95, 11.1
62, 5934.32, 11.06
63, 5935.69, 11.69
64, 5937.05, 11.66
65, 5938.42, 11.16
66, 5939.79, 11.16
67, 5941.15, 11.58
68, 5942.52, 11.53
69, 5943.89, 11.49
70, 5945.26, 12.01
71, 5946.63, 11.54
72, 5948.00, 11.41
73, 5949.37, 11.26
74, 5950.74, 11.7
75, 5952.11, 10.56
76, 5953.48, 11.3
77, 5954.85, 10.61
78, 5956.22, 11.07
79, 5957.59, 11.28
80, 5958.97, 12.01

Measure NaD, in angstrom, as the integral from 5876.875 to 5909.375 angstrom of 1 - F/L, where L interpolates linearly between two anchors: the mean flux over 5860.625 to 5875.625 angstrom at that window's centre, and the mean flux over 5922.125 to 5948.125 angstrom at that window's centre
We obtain 3.54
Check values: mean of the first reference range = 11.4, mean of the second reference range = 11.4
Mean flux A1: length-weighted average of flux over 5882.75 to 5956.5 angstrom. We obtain 10.8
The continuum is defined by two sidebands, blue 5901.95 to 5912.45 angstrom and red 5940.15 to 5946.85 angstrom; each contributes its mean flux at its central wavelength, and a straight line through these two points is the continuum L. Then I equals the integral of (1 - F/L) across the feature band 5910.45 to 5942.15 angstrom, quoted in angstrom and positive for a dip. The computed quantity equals 0.5 angstrom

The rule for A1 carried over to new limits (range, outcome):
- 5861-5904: 10.4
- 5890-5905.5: 9.66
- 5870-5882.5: 11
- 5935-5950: 11.5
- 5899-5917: 11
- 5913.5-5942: 11.3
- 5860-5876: 11.3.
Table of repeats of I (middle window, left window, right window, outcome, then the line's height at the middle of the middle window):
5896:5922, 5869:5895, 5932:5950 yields -0.3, 10.8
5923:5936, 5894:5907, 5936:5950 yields -0.3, 11.1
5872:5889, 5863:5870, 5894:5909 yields 0.9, 11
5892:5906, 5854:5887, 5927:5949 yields 1.8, 11.3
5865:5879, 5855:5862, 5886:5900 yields -0.7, 10.6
